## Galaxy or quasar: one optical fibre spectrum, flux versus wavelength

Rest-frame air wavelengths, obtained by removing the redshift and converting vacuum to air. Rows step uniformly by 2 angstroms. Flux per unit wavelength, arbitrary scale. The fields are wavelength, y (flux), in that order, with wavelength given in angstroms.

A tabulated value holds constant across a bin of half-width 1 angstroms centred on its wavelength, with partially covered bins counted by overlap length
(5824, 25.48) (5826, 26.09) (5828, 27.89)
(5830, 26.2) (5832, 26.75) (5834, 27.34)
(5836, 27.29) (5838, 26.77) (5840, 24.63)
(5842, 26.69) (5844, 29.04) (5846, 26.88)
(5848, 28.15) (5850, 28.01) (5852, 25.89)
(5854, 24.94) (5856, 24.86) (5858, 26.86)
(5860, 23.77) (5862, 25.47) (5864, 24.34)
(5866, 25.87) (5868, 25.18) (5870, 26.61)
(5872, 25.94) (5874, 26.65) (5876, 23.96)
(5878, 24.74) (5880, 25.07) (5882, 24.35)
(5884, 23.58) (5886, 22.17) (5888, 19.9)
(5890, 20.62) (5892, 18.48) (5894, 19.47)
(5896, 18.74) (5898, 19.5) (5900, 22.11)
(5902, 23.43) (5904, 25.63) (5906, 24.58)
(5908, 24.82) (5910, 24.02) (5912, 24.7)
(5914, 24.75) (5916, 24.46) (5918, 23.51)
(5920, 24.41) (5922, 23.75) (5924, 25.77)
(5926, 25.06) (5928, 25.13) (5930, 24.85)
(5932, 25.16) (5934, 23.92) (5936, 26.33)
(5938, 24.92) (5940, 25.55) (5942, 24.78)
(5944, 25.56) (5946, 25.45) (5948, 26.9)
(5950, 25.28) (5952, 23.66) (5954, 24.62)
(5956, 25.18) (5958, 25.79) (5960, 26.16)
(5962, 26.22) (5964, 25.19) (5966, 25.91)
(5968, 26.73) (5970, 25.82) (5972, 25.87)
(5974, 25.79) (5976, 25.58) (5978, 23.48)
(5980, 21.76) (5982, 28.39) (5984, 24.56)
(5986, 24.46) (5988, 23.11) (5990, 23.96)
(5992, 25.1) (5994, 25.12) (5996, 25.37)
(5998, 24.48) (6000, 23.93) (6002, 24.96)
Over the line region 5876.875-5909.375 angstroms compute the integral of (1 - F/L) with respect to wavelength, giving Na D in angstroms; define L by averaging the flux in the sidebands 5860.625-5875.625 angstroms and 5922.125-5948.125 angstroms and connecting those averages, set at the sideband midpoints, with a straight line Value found 4.0 angstroms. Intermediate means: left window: 25.6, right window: 25.2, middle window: 22.4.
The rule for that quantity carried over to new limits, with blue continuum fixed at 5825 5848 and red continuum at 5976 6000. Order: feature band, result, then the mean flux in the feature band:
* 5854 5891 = 2.68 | 24.5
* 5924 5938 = 0.18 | 25.1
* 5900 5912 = 0.71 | 24.3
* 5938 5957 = -0.02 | 25.2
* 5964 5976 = -0.53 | 25.9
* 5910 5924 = 0.71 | 24.4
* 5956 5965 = -0.28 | 25.8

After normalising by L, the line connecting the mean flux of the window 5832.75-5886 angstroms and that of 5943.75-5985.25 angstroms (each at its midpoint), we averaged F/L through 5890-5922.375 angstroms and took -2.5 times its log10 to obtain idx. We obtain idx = 0.13 mag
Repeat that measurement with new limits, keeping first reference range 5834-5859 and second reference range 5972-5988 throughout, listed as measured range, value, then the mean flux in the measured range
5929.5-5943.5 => 0.014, 25.1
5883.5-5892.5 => 0.240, 20.9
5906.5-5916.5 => 0.053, 24.6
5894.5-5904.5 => 0.200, 21.6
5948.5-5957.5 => 0.014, 24.9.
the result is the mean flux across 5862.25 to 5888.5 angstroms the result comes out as 24.6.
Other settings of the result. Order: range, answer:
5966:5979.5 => 25.4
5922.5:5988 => 25.3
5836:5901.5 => 24.4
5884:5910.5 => 21.8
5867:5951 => 24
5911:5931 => 24.6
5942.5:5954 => 25.3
